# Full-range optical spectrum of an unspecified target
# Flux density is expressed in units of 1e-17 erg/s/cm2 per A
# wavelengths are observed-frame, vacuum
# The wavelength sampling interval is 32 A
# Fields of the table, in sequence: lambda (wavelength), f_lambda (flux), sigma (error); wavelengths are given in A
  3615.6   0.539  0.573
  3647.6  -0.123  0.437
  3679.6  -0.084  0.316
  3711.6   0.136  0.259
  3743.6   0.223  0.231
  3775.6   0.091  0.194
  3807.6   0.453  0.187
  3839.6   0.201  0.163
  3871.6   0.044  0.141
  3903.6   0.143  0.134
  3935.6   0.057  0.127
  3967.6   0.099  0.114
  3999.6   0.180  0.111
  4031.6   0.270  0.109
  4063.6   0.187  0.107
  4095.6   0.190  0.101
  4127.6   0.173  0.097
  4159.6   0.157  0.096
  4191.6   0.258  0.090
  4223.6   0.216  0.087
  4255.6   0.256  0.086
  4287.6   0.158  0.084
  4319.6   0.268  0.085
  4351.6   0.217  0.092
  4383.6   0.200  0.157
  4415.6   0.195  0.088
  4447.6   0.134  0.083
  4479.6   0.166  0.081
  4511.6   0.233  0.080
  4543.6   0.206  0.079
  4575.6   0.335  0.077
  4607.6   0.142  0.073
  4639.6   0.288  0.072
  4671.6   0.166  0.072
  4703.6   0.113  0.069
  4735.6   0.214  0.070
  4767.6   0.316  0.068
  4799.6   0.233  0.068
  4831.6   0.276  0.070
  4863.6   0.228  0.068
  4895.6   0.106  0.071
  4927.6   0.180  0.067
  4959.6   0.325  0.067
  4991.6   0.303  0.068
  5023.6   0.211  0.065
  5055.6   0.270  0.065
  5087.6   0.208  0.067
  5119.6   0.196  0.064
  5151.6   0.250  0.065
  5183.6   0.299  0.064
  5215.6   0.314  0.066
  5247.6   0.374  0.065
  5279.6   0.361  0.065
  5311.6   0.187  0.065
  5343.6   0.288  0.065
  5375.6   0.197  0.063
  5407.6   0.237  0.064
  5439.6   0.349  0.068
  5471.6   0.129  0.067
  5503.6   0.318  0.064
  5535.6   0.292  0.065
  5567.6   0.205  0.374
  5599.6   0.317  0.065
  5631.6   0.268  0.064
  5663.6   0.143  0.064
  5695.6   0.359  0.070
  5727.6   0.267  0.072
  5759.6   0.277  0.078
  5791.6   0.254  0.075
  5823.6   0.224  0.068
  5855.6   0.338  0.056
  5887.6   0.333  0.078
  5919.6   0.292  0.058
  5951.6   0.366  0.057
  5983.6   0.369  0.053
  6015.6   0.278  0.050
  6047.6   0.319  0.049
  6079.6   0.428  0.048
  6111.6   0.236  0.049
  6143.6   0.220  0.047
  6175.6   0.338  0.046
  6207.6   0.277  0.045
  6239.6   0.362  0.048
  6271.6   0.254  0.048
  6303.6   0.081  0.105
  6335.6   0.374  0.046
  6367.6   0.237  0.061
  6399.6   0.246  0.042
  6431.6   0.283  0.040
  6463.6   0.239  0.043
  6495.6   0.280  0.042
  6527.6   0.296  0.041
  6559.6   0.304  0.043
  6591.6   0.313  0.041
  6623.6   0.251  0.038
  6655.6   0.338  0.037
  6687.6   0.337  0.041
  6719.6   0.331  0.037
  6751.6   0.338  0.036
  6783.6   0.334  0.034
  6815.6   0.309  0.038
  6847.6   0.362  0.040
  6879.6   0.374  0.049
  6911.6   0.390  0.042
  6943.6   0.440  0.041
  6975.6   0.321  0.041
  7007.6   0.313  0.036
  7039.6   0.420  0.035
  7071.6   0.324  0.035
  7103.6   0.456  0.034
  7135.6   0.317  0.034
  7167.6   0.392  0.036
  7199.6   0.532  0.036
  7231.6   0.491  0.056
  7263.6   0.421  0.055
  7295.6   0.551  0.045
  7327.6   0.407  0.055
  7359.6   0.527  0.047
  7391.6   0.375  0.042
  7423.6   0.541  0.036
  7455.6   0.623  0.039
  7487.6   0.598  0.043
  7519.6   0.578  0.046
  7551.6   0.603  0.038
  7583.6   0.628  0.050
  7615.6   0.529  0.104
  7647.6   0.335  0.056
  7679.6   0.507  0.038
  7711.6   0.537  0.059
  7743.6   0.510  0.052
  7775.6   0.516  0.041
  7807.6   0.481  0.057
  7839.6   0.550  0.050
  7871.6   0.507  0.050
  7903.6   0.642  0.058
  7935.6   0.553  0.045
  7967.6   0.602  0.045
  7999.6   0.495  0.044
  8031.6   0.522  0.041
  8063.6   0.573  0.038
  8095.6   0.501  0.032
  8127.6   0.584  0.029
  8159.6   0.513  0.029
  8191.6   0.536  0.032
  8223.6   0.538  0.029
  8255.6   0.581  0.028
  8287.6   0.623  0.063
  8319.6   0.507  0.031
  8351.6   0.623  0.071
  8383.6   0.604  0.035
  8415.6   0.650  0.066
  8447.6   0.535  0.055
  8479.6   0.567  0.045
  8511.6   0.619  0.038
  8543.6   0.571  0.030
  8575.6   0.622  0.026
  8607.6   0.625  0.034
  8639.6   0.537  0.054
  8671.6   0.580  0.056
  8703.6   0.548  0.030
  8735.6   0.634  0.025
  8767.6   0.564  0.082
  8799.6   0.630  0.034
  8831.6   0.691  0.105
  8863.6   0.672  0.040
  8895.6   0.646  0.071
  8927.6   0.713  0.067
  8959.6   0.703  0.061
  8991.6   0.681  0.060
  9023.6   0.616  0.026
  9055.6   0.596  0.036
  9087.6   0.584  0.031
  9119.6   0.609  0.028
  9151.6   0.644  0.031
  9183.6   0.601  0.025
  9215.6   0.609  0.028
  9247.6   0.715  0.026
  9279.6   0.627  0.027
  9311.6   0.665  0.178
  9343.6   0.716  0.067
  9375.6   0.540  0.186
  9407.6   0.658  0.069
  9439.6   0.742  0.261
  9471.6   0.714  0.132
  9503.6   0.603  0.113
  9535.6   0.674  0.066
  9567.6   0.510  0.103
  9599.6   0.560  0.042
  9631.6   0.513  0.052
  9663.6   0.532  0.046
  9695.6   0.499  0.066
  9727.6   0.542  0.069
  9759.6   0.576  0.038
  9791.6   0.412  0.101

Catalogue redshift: 0.86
